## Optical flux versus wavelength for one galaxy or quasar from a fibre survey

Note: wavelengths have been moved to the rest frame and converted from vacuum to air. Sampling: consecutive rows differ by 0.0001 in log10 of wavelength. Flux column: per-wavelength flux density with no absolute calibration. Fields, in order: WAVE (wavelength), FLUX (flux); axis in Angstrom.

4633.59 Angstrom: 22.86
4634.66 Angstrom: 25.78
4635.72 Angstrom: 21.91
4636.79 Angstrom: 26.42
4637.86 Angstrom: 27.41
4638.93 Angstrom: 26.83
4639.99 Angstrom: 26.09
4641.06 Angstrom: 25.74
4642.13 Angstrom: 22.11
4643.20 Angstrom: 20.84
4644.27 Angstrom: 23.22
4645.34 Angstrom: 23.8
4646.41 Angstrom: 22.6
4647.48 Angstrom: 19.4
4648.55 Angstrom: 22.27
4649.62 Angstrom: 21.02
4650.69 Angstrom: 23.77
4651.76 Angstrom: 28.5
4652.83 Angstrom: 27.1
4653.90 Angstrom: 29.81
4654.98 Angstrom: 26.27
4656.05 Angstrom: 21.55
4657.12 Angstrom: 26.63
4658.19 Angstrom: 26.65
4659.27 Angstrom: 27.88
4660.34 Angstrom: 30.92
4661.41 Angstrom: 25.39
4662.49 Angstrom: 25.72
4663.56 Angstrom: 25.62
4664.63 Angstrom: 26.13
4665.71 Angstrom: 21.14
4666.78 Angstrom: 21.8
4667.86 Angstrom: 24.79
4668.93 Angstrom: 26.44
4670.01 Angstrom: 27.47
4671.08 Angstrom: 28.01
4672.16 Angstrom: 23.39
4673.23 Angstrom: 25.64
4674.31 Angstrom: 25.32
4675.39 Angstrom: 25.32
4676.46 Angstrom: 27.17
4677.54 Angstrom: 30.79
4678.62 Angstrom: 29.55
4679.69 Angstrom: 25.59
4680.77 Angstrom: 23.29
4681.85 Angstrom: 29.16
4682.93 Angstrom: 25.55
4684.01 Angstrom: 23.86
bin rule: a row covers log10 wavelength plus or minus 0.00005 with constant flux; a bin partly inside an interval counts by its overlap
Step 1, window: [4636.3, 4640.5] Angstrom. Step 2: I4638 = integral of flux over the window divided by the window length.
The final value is 26.7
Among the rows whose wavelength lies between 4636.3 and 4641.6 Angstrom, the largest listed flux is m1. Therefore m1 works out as 27.41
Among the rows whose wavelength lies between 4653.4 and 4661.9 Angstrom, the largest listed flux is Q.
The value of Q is 30.92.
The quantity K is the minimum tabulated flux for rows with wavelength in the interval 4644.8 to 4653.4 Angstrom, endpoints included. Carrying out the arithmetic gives 19.4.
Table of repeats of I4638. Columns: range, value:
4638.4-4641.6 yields 26.3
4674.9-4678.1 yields 27.8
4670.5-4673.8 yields 25.7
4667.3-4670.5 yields 26.1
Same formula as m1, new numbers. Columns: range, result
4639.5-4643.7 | 26.09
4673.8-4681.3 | 30.79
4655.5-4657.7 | 26.63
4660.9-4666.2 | 26.13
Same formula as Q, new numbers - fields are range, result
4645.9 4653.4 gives 28.5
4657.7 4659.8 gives 27.88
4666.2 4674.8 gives 28.01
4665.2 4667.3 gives 21.8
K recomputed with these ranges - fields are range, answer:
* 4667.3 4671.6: 24.79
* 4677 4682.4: 23.29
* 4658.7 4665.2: 25.39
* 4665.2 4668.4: 21.14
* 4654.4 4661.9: 21.55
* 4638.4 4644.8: 20.84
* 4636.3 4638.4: 26.42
